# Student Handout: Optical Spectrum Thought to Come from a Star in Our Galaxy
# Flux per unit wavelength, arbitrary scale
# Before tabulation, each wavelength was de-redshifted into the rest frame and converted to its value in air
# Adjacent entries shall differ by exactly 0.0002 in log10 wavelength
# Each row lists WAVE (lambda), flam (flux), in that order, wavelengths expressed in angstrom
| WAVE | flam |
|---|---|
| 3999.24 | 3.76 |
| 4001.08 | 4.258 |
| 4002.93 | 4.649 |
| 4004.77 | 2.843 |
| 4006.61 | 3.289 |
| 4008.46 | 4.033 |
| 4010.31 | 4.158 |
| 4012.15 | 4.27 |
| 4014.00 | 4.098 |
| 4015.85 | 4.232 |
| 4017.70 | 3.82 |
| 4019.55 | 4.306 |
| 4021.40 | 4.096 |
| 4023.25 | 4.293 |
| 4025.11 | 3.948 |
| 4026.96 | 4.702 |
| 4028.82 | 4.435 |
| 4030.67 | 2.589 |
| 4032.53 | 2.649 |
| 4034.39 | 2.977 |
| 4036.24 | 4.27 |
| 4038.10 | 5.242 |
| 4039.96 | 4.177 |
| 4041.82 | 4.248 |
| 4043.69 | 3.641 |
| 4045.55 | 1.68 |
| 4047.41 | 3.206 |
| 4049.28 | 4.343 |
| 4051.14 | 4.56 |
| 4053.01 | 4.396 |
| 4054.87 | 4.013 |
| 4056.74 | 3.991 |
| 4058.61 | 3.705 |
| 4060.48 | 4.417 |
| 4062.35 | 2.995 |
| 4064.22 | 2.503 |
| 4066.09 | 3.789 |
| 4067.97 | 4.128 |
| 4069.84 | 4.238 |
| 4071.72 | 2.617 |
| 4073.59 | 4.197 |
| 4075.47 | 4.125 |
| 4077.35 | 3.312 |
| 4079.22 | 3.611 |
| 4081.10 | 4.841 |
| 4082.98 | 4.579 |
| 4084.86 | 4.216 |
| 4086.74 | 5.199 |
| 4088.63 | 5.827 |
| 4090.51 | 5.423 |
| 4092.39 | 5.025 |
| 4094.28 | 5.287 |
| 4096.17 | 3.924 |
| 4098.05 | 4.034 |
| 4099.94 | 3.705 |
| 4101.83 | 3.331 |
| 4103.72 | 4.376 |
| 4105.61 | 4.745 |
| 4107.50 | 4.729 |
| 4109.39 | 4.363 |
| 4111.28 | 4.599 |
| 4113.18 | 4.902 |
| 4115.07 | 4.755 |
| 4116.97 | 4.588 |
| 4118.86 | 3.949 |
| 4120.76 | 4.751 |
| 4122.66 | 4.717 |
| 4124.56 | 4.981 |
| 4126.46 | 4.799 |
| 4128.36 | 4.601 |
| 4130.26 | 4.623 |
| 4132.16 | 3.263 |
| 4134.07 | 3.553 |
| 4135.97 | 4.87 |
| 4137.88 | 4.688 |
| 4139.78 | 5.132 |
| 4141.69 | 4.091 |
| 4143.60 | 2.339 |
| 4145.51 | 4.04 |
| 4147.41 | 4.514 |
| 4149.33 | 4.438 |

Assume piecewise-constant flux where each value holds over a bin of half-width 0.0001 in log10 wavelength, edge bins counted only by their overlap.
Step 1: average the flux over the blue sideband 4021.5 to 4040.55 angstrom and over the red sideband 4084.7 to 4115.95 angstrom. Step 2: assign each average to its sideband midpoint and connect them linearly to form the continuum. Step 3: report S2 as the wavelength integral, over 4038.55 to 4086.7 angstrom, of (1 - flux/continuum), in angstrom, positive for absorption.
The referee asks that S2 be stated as 4.4 angstrom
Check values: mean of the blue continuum 3.93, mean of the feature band 3.86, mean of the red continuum 4.62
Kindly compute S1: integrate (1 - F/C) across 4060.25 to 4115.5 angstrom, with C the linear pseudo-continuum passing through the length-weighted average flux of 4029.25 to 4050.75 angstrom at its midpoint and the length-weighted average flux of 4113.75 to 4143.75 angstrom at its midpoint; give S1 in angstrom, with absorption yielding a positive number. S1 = -2.9 angstrom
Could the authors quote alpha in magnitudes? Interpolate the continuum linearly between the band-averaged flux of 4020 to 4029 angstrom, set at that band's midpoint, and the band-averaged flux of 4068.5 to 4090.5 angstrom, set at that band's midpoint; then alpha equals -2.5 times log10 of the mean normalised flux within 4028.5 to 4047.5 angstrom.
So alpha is 0.21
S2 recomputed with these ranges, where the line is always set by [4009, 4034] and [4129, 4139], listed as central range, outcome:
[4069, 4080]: 1.1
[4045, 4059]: 0.8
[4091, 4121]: -2.1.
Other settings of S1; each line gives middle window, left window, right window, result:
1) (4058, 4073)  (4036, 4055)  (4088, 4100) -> 2.60 angstrom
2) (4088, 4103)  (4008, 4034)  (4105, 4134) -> -0.55 angstrom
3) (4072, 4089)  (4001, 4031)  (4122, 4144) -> -0.46 angstrom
